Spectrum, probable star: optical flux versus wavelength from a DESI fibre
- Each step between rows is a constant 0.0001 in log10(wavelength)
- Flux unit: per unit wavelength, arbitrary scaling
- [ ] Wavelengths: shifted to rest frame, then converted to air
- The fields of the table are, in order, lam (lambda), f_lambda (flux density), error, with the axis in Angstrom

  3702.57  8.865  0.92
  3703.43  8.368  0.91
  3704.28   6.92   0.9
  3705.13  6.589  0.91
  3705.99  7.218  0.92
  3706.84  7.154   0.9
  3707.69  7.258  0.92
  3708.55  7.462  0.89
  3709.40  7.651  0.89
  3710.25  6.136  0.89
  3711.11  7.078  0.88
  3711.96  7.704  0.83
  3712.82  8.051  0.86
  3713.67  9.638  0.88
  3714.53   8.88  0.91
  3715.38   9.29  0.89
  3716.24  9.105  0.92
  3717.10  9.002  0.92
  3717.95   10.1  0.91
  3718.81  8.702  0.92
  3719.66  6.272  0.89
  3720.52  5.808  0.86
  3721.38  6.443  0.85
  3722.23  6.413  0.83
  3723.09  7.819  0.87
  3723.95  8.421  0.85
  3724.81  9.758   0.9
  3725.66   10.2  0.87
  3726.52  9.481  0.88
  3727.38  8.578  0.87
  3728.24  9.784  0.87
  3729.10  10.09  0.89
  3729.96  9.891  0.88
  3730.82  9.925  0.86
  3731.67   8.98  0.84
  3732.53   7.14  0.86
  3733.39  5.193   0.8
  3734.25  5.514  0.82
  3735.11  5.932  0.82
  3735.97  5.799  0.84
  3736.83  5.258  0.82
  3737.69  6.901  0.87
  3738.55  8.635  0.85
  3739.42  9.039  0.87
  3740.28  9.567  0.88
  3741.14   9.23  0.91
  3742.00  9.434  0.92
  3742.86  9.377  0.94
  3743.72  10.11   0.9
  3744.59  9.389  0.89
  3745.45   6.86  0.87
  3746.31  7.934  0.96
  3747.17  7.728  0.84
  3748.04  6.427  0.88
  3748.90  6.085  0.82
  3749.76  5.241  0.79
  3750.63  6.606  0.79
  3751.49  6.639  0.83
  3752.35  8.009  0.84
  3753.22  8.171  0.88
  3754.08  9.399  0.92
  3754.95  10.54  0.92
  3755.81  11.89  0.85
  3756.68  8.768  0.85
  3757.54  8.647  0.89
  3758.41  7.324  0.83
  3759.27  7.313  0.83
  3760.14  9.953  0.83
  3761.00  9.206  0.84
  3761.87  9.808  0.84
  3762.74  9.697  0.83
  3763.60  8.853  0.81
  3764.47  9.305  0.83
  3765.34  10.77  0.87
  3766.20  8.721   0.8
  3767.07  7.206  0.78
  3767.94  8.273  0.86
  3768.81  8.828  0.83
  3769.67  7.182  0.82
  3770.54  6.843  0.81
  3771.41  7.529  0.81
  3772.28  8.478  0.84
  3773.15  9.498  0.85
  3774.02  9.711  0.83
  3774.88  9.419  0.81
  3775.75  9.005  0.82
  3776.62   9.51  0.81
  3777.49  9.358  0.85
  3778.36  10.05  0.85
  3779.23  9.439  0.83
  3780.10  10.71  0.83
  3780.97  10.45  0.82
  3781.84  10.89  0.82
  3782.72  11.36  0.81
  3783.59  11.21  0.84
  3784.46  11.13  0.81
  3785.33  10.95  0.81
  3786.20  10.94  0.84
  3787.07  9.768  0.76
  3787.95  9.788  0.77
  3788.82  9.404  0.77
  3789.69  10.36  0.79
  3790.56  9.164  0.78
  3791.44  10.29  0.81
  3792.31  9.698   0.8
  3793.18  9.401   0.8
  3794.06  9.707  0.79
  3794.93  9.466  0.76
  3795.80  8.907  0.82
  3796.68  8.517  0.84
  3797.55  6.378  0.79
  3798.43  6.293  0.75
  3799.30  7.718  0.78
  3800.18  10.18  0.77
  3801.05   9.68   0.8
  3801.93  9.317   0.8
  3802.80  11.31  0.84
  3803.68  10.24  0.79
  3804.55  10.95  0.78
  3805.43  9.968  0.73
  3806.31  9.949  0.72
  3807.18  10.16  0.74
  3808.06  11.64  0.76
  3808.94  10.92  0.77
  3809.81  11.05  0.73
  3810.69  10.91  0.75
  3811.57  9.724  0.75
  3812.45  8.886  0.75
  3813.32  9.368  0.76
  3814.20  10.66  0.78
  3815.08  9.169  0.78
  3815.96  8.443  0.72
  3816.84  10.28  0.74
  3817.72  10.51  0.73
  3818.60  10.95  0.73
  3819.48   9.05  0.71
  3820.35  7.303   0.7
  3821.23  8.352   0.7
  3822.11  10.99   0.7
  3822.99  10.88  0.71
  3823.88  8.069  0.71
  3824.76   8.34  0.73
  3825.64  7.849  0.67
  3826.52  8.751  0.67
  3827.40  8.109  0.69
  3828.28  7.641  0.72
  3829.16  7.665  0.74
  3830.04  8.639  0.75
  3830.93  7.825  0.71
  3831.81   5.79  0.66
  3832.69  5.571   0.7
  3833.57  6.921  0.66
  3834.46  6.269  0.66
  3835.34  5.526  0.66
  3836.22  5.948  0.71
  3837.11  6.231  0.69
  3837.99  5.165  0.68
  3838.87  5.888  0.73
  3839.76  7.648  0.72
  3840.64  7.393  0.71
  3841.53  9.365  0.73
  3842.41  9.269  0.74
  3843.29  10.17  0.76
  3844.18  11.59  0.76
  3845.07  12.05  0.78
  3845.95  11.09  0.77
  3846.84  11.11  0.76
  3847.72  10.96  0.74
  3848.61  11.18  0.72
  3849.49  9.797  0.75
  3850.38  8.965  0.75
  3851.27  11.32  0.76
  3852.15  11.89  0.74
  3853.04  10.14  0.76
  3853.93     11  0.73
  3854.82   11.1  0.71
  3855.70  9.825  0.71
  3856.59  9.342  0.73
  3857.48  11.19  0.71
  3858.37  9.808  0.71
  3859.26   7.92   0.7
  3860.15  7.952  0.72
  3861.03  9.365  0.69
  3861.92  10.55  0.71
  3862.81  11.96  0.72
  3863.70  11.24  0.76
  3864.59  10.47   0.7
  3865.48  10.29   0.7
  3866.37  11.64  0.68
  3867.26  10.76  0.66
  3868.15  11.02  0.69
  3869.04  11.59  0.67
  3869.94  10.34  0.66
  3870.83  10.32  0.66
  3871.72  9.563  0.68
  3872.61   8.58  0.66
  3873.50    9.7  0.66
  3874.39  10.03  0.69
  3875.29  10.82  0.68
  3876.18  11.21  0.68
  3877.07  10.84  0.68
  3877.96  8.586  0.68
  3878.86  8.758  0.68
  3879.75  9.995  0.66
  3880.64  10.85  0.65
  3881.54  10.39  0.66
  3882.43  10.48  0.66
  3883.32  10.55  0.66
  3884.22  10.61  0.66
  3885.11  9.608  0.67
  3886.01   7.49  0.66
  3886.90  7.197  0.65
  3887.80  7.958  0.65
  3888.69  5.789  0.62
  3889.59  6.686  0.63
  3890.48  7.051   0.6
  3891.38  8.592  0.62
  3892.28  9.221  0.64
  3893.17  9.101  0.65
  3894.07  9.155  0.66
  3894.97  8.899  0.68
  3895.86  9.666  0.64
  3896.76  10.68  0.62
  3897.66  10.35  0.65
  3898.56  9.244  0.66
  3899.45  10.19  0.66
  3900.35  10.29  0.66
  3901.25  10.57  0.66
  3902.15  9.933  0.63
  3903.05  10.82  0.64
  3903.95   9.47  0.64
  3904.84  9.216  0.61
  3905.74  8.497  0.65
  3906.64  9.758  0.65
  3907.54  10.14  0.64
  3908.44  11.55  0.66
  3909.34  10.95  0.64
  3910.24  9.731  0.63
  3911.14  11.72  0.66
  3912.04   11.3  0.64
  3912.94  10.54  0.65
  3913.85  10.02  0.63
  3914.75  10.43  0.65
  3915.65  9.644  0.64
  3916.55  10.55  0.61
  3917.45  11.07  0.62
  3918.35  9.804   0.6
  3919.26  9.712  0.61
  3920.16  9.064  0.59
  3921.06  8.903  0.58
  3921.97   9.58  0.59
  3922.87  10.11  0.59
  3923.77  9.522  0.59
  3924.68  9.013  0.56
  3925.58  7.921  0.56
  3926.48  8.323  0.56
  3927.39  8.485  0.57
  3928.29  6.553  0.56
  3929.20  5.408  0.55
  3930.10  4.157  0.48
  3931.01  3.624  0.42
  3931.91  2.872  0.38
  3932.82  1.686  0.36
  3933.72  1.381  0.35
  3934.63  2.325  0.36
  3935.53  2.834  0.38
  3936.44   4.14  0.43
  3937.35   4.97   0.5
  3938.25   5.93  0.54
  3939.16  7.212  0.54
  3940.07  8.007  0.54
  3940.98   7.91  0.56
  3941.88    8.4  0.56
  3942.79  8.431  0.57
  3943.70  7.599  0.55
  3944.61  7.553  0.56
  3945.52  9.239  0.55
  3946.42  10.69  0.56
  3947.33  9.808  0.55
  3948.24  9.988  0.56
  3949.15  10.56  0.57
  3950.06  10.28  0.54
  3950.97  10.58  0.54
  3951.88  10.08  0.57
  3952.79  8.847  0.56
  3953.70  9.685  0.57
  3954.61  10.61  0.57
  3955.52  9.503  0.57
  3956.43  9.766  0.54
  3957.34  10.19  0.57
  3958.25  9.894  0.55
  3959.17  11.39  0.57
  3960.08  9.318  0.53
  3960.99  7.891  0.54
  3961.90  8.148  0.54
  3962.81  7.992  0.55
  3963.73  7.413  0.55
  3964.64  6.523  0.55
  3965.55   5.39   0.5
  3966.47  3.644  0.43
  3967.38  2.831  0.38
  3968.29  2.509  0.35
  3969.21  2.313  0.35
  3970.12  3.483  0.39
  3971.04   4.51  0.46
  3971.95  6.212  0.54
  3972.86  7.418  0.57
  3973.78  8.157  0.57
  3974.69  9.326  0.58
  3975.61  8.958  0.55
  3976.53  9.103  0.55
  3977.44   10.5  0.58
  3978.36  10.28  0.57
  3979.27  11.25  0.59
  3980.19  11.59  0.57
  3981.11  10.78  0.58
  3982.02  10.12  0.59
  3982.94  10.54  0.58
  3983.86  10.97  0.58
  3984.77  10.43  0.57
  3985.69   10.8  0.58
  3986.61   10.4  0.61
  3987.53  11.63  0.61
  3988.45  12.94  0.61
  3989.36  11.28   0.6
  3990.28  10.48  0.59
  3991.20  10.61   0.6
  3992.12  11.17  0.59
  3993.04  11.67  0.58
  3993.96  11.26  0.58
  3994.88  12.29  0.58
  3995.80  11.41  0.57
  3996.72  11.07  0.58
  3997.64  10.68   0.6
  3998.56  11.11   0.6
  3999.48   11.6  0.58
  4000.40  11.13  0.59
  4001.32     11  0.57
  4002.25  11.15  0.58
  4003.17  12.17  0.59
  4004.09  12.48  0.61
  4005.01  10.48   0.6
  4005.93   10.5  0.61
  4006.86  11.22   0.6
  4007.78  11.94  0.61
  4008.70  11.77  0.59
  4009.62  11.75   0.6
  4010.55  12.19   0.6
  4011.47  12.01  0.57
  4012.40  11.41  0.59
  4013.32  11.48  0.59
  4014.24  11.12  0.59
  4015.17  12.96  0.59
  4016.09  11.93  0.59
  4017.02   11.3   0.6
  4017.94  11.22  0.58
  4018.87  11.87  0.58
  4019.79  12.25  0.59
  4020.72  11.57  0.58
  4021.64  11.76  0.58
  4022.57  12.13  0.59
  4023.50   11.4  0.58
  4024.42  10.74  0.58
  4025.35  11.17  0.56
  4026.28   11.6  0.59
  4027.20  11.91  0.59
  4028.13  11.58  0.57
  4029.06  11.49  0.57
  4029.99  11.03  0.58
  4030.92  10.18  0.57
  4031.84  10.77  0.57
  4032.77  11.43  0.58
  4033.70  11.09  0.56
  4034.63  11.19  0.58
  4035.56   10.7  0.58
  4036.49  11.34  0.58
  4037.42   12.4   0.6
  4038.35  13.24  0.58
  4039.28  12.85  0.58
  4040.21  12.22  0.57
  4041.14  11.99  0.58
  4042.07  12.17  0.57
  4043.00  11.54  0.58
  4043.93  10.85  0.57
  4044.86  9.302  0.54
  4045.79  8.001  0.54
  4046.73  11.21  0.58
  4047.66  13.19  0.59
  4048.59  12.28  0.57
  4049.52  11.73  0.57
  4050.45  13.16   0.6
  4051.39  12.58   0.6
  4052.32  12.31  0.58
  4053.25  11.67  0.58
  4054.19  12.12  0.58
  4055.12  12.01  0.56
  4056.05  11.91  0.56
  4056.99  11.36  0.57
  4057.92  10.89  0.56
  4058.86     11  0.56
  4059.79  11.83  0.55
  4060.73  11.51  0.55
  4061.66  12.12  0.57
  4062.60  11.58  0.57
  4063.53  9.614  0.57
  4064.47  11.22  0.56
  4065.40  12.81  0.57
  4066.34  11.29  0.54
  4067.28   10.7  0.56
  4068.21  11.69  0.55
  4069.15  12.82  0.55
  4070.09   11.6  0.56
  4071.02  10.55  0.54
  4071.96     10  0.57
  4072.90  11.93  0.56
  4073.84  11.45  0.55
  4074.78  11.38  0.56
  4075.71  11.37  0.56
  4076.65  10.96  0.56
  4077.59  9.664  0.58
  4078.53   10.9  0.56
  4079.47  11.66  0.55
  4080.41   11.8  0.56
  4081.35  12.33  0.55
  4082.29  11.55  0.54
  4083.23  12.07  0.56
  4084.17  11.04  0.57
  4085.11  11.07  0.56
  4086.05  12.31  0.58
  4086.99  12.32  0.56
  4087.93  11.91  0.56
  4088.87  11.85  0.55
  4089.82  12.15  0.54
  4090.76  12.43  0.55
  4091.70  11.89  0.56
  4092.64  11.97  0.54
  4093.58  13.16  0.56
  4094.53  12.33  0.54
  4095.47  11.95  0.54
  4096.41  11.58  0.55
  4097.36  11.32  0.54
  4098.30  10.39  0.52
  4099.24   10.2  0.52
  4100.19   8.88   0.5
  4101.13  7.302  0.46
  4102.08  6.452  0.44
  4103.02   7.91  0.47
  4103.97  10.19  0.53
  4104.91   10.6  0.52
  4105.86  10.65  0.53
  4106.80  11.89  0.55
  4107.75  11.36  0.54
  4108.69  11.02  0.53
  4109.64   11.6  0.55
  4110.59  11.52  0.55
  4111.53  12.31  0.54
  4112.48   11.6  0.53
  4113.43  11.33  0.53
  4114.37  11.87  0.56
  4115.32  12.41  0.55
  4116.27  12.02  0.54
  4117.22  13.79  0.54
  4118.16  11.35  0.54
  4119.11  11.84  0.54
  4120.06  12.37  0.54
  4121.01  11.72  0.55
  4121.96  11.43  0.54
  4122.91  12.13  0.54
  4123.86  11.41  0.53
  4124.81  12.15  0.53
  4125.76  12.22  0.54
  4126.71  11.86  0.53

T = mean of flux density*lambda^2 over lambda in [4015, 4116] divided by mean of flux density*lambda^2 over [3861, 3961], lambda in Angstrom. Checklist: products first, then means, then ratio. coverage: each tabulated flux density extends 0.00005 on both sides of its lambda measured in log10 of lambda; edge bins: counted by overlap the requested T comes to 1.4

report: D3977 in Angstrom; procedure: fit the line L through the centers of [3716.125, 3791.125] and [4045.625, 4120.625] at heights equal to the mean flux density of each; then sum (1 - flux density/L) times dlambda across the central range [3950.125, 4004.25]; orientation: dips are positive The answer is 5.8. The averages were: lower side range 8.71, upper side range 11.4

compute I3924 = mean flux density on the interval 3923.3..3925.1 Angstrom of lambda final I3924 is 9.27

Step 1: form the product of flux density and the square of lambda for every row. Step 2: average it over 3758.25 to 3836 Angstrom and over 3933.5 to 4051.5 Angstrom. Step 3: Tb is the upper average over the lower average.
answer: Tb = 1.2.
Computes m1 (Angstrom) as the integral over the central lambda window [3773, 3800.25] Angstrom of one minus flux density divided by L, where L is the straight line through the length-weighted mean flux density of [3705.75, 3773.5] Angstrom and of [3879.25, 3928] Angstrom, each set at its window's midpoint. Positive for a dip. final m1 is -3.3 Angstrom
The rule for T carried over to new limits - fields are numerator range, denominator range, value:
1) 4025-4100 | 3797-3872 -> 1.38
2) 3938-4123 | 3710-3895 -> 1.33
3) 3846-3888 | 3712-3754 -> 1.35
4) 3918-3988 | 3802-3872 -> 0.89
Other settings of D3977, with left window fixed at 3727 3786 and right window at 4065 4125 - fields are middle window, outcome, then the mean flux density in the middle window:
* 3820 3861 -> 2.3 Angstrom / 8.83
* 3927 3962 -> 9.0 Angstrom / 7.59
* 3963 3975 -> 5.8 Angstrom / 5.37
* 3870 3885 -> -0.7 Angstrom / 10.1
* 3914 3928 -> 0.8 Angstrom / 9.46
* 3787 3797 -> -0.6 Angstrom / 9.54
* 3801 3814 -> -1.7 Angstrom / 10.3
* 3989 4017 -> -2.1 Angstrom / 11.4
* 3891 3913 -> -0.3 Angstrom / 9.98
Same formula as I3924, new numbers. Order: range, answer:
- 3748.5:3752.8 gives 6.52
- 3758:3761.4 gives 8.47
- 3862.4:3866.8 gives 11.1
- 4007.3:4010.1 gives 11.8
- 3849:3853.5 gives 10.4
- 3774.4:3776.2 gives 9.27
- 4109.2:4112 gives 11.8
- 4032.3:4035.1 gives 11.2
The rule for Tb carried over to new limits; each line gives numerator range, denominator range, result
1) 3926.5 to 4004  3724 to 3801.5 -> 1.07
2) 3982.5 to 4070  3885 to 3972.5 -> 1.48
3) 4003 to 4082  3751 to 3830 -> 1.40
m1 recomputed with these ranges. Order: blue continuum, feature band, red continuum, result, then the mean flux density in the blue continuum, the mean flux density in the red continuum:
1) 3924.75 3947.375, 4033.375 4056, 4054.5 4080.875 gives -2.8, 6.2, 11.3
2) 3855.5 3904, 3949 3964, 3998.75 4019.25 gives 1.8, 9.72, 11.6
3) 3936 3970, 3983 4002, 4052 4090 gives -4.3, 7.93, 11.5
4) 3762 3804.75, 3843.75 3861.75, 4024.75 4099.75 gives -0.8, 9.42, 11.5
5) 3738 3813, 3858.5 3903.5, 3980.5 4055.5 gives 2.2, 9.21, 11.5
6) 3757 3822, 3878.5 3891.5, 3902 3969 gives -0.2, 9.49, 8.2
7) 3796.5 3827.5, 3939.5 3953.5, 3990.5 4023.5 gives 2.2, 9.49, 11.5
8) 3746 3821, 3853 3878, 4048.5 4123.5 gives -1.1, 9.27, 11.4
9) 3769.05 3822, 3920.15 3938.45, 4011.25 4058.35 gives 8.1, 9.63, 11.6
